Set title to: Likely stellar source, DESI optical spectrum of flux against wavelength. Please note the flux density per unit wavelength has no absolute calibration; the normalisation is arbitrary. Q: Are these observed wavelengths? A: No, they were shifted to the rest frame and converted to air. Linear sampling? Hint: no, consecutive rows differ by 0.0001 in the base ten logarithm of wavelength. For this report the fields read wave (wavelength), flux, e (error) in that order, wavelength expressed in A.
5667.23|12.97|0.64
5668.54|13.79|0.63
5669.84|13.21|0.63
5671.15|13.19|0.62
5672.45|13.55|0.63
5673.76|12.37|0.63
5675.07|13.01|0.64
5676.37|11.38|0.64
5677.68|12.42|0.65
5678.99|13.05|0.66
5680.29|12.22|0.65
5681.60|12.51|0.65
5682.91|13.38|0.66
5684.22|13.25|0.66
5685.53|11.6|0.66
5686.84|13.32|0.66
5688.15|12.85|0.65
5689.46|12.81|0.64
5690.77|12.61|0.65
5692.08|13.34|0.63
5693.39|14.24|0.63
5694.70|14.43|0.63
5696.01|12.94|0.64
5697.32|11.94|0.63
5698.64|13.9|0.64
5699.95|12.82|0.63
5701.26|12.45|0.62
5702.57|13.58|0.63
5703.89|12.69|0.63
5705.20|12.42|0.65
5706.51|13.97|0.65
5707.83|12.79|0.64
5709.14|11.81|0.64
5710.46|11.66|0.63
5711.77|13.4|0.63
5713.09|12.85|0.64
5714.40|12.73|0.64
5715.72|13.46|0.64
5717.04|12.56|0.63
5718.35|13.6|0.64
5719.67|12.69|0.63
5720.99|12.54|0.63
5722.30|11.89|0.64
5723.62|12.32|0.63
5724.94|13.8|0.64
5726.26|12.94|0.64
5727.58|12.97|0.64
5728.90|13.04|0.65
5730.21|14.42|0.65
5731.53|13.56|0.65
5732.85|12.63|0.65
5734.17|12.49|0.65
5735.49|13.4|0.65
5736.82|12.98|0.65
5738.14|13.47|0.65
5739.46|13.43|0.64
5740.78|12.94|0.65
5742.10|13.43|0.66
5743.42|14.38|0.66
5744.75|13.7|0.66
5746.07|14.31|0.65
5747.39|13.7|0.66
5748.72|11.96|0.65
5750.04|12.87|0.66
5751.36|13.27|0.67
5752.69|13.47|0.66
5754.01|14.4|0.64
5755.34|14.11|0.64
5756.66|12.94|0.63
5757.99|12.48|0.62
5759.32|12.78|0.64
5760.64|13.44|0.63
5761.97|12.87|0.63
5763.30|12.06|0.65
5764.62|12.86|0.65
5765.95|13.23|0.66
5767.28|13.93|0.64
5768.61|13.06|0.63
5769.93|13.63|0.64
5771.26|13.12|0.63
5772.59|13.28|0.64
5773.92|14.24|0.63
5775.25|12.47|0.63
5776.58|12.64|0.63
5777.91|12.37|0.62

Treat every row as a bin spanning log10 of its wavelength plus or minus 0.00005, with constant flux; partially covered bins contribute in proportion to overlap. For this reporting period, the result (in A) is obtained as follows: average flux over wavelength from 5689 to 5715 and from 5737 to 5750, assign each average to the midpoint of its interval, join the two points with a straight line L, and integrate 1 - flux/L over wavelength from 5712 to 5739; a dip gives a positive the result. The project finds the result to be 0.43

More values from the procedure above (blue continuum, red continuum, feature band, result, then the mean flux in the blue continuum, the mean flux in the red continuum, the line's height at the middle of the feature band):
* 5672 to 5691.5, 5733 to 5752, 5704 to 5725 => 0.4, 12.7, 13.3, 13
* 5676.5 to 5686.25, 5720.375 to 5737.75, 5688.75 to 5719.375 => -0.5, 12.6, 13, 12.8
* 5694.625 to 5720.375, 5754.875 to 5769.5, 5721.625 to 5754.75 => -0.7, 12.9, 13.1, 13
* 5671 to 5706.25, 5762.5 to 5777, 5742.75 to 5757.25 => -0.5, 12.9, 13.1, 13.1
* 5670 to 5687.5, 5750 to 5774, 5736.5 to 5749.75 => -0.3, 12.7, 13.3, 13.1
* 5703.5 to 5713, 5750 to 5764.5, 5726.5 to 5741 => -0.3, 12.7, 13.2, 12.9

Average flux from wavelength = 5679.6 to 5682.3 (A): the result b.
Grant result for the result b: 12.4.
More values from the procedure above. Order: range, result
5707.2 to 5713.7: 12.5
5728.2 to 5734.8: 13.2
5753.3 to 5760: 13.3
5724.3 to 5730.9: 13.4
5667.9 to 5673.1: 13.5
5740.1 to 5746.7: 13.8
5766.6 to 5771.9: 13.4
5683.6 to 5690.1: 12.8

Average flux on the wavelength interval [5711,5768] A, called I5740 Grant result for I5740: 13.2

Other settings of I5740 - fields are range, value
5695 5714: 12.8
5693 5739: 13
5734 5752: 13.3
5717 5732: 13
